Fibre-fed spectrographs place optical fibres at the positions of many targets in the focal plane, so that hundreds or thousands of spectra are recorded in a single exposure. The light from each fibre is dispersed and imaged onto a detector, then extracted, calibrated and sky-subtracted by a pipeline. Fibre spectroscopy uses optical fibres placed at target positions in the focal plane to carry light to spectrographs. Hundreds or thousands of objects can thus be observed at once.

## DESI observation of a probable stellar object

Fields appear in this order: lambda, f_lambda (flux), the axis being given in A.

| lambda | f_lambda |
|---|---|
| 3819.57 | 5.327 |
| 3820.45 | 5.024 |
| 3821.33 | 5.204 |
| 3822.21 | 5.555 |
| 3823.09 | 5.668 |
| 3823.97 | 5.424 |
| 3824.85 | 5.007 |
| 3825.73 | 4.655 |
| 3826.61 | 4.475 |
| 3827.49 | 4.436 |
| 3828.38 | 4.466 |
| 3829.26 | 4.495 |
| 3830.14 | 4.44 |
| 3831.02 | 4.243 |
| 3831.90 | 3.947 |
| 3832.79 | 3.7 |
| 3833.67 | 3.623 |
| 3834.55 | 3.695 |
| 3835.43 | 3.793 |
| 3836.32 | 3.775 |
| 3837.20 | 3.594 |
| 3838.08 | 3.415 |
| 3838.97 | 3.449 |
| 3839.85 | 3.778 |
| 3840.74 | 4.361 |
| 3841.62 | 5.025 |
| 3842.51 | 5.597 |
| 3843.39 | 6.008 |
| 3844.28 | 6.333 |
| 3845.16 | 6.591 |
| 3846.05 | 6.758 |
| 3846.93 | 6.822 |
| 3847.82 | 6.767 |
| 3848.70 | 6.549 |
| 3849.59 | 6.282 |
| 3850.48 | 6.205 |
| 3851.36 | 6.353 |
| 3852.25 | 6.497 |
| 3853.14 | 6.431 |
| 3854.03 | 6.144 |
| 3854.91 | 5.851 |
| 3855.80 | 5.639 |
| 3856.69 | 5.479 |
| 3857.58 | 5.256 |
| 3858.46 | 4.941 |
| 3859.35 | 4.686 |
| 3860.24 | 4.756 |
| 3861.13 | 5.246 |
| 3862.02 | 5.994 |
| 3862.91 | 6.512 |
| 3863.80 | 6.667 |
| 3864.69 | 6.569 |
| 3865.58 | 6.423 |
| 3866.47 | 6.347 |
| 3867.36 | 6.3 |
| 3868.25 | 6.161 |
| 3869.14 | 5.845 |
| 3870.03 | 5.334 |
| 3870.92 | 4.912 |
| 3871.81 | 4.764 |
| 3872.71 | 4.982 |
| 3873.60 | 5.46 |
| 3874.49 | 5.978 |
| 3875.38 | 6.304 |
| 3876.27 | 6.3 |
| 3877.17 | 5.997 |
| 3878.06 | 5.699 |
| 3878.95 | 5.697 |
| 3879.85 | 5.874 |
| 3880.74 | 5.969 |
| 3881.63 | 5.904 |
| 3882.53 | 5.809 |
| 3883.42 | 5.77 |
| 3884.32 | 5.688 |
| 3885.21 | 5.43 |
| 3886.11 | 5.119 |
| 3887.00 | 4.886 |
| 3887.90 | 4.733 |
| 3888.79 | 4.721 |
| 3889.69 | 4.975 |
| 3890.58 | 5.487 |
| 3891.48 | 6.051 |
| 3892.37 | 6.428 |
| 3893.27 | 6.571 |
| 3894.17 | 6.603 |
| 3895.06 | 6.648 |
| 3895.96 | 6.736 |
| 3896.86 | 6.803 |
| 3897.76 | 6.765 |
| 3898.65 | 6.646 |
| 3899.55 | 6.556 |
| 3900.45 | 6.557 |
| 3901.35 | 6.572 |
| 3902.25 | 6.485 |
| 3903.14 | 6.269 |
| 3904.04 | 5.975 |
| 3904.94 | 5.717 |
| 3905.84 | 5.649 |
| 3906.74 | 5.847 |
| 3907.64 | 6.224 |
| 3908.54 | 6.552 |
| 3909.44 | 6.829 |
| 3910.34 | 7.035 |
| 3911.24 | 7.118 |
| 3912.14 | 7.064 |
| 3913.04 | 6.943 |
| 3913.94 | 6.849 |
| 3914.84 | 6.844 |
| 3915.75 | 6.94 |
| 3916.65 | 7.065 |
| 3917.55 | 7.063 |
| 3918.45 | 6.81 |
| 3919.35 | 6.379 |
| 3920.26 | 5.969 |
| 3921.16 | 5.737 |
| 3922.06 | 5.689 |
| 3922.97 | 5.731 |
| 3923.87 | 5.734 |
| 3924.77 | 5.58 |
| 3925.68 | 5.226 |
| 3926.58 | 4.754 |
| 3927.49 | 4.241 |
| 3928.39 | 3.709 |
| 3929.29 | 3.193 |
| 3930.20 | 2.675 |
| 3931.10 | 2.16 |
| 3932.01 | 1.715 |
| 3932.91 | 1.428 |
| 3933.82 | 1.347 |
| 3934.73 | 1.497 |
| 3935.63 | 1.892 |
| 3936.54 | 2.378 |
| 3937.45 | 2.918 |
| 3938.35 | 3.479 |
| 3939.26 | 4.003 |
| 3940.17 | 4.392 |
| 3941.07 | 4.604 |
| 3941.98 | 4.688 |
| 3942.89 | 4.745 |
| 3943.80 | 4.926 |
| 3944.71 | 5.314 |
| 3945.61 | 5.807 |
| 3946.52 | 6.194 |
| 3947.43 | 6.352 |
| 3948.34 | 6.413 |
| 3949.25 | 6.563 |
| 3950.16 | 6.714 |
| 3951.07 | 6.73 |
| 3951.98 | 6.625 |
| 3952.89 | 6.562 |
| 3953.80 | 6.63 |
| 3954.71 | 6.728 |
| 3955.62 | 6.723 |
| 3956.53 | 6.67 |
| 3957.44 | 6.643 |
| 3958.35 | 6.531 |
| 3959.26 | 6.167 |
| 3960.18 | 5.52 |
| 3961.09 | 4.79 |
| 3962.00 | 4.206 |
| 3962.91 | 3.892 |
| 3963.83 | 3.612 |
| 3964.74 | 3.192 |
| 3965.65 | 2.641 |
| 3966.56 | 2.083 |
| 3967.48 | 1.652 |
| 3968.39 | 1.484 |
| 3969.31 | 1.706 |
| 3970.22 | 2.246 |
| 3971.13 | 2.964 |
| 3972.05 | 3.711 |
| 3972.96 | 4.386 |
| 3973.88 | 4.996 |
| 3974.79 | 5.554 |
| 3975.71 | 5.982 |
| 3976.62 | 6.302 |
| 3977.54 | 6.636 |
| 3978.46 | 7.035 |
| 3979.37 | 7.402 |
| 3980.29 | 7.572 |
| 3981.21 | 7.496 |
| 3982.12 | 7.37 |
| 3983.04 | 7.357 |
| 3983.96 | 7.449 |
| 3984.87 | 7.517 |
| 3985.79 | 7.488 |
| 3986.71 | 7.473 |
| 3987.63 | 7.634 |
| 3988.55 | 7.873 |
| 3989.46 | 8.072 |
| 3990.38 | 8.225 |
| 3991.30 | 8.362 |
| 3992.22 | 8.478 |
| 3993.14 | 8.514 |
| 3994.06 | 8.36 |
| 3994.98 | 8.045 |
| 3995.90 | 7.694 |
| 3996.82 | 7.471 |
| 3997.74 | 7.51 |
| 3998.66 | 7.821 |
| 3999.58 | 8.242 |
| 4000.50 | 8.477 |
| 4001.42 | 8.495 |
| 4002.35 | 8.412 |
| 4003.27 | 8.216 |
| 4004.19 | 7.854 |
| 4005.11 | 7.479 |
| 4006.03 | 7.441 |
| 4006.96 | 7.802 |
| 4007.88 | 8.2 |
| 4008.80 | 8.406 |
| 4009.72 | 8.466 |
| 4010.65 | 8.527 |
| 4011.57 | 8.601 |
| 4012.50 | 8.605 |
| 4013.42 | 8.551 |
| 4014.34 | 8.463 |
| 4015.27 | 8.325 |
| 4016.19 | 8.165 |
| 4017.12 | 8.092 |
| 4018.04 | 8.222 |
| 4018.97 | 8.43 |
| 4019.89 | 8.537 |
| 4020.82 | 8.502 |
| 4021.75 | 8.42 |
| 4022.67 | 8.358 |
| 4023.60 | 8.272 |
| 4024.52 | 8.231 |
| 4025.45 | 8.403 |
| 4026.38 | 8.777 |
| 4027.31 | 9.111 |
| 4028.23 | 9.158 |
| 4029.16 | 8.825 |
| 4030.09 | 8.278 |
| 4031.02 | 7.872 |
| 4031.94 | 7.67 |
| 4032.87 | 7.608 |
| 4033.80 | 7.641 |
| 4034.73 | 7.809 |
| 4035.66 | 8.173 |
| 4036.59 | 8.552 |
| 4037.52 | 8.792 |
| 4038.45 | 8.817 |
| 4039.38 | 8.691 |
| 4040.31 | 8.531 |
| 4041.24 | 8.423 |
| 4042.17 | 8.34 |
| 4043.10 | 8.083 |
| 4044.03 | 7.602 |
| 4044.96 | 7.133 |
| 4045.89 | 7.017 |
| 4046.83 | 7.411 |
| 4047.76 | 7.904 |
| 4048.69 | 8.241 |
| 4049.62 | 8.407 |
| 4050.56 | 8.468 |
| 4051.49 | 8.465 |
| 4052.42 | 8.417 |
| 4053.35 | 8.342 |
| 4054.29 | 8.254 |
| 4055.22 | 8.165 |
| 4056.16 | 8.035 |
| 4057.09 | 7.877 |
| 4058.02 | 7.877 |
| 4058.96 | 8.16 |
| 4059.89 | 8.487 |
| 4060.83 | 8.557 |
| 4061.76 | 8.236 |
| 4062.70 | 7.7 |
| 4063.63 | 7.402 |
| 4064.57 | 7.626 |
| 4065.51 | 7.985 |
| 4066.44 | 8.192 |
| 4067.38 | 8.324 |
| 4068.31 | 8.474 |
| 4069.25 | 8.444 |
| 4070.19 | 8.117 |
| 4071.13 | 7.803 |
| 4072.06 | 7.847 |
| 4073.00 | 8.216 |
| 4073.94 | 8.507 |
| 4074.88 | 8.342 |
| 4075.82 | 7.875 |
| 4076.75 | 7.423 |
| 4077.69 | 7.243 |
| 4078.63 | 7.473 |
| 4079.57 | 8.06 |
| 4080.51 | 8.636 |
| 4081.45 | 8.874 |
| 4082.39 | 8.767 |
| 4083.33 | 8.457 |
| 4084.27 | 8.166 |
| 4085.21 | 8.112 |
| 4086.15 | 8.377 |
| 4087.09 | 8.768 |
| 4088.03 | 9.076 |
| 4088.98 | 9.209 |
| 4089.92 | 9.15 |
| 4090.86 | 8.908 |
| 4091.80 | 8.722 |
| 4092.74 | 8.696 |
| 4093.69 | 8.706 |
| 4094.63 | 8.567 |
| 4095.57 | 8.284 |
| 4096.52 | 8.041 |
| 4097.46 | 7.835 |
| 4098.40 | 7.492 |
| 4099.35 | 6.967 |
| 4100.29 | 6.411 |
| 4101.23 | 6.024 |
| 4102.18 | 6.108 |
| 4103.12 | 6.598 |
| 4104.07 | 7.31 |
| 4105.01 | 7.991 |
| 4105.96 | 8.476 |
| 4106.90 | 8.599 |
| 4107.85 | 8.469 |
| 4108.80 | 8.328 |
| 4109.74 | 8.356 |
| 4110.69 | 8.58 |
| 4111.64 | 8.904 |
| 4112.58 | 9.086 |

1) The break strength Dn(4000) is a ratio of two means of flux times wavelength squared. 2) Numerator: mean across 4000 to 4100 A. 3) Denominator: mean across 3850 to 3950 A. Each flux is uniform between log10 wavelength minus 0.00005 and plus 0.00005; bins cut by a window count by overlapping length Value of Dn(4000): 1.6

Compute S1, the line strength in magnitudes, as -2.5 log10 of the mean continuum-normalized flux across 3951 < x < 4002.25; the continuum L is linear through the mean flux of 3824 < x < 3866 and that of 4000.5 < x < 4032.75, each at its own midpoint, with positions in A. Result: 0.23 mag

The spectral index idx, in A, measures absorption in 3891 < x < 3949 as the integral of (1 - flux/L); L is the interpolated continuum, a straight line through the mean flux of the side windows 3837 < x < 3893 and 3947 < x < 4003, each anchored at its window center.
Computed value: 5.4 A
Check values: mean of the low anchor 5.66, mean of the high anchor 6.26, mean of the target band 5.39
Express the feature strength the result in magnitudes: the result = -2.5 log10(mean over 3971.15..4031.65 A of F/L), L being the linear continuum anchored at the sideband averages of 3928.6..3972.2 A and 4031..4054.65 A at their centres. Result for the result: -0.22 mag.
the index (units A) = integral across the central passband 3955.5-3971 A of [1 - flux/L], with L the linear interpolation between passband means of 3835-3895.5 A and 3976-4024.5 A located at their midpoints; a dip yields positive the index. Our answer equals 7.0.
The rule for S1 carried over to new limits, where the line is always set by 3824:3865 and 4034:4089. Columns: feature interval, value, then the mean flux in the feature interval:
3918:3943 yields 0.50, 4.01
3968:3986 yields 0.24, 5.62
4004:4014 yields -0.10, 8.19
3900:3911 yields -0.05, 6.33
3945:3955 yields 0.03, 6.46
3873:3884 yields -0.04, 5.88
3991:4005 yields -0.11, 8.11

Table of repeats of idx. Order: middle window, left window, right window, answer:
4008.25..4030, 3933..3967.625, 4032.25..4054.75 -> -3.7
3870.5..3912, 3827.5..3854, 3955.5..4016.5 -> -2.7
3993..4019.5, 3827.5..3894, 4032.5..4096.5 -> -2.6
